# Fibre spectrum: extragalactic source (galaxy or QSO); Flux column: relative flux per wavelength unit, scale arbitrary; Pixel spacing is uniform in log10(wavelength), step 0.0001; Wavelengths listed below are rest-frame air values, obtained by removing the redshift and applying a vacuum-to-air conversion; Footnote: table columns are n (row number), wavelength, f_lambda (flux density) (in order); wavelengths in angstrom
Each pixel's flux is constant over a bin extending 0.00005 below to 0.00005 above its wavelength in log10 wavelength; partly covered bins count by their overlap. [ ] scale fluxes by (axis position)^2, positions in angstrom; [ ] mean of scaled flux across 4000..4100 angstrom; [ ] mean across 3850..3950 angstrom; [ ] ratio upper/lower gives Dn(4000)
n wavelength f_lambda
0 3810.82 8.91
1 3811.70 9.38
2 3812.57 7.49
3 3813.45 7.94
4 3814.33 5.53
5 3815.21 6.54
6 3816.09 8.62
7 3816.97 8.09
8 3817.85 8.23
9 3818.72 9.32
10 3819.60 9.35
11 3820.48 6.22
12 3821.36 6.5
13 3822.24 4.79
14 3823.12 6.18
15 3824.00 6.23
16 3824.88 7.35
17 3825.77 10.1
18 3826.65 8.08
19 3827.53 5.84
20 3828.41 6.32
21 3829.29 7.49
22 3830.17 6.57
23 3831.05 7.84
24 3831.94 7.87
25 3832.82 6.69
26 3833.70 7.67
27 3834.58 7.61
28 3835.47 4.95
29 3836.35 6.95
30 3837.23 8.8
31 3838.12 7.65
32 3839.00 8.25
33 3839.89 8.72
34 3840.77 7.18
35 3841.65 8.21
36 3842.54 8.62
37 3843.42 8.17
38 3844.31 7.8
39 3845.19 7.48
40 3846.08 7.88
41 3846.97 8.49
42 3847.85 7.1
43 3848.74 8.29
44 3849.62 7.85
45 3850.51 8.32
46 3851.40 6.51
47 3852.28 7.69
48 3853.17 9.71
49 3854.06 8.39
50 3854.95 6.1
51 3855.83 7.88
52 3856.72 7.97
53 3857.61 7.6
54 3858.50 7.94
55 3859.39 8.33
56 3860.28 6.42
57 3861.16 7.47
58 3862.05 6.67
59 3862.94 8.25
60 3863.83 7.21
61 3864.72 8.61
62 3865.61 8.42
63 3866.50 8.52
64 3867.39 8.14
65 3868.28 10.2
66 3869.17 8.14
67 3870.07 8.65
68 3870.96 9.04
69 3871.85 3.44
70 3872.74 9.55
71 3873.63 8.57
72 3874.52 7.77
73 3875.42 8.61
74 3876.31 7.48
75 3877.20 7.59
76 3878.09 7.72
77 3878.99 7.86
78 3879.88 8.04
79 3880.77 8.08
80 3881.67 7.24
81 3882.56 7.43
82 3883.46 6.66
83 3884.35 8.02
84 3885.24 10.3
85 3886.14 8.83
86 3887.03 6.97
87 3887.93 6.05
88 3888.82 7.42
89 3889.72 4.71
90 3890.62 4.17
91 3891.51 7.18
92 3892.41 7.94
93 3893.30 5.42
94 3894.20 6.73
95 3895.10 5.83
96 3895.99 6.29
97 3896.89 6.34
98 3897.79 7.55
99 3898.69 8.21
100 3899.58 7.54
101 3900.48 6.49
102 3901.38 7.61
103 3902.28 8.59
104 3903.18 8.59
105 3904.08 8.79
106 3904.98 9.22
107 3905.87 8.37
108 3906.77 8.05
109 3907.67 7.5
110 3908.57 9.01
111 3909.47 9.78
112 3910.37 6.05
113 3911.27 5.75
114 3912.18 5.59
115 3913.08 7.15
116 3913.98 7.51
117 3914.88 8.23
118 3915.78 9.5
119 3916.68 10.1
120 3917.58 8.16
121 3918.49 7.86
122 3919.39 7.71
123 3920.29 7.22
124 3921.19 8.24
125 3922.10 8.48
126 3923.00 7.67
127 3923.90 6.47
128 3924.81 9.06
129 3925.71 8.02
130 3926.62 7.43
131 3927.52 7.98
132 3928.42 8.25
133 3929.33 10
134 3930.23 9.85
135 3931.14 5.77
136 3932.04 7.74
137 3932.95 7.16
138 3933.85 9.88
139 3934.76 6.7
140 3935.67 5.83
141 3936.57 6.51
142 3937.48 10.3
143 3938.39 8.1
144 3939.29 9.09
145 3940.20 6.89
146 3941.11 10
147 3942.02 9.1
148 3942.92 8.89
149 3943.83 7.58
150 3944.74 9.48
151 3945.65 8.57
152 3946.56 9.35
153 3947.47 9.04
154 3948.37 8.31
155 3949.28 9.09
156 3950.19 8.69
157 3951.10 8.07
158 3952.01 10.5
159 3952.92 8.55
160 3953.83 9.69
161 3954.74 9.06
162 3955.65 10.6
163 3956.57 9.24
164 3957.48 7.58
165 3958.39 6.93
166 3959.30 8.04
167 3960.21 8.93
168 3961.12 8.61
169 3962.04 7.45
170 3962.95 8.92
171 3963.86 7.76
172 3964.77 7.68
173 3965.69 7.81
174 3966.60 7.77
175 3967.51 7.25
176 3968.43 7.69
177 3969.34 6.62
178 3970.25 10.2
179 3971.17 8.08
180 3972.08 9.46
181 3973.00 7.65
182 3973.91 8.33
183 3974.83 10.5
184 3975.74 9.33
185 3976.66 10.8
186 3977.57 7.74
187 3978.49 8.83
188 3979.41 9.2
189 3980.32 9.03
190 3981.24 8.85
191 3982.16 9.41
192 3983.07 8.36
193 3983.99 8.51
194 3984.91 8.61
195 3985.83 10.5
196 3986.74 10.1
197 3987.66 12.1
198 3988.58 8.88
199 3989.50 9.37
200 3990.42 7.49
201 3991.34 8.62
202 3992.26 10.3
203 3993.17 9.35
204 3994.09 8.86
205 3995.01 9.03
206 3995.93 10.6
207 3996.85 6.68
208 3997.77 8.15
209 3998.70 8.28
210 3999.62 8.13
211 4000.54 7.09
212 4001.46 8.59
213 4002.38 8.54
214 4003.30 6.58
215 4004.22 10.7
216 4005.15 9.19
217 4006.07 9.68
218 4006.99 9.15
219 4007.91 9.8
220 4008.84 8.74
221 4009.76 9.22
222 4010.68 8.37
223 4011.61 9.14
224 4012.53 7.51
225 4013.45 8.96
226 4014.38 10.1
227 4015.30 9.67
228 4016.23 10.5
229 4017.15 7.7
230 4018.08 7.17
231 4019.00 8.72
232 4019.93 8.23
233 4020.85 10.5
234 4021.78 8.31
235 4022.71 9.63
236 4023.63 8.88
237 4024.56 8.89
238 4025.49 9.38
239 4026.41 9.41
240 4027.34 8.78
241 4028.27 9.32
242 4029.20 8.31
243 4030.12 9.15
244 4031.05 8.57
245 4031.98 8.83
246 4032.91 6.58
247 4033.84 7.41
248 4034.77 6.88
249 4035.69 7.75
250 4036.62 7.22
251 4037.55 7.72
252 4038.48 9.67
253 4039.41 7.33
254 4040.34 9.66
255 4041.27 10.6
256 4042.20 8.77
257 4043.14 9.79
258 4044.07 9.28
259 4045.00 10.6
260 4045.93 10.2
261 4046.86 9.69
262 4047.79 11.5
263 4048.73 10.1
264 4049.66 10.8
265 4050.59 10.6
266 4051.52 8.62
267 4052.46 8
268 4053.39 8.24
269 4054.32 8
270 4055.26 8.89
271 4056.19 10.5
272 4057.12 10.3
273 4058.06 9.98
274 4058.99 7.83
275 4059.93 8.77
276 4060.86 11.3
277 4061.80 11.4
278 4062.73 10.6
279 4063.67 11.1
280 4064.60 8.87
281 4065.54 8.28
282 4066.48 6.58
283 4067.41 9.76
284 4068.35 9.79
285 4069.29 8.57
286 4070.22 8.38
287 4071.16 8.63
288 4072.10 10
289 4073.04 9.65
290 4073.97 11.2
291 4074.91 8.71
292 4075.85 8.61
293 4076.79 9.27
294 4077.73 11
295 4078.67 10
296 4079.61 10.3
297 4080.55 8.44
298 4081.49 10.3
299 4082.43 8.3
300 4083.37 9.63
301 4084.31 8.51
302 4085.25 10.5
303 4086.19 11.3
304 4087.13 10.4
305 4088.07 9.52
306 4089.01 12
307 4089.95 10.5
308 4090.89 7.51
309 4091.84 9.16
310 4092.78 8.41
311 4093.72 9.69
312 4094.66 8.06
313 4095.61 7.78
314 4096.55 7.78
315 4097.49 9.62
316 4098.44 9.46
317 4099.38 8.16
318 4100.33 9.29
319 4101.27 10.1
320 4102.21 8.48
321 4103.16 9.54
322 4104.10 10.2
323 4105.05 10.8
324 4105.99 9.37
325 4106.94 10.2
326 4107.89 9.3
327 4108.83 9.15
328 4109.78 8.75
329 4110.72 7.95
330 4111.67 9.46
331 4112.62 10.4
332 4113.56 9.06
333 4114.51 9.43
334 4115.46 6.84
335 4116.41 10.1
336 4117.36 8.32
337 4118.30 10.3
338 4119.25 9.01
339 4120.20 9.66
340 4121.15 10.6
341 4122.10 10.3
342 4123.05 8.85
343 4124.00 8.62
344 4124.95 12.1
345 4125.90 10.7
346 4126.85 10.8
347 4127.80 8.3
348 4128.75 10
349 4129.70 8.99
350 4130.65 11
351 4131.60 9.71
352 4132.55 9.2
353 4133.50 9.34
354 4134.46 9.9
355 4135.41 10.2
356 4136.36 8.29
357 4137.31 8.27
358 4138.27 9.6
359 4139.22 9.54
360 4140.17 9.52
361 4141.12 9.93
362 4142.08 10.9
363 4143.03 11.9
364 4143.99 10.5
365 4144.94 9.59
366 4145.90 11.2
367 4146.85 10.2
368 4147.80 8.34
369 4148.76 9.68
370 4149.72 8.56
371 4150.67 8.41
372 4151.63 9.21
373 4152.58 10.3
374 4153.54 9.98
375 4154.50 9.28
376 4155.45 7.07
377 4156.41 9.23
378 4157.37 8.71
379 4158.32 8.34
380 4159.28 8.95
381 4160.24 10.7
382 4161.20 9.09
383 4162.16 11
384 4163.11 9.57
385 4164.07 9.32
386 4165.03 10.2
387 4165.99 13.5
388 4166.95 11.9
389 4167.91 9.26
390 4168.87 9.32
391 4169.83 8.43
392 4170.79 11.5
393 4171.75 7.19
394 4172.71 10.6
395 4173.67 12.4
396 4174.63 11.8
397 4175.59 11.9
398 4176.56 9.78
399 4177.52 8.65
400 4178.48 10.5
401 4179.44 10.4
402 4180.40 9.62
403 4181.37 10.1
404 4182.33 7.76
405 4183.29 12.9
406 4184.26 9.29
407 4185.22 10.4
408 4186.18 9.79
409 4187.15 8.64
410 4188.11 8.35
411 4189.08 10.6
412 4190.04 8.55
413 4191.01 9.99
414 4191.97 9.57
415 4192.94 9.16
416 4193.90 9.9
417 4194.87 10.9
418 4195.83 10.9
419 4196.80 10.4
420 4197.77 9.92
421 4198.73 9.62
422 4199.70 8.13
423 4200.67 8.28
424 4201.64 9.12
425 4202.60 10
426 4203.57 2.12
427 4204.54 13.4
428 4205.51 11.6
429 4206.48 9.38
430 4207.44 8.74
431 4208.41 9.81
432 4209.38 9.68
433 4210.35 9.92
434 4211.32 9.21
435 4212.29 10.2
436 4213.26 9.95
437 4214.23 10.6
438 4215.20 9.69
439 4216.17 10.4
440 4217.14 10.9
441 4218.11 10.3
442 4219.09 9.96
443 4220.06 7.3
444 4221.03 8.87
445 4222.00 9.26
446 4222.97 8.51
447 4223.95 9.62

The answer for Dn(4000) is 1.26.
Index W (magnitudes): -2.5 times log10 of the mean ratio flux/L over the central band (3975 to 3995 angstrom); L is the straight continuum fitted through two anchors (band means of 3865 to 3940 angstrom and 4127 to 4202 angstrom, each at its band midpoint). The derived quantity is -0.11 mag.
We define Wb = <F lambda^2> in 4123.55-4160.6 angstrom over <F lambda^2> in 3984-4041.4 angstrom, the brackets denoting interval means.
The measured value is 1.16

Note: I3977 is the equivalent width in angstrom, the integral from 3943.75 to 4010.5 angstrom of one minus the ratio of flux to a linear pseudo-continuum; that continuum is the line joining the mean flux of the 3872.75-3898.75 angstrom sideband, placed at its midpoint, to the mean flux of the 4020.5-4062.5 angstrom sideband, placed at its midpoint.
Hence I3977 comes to -3.2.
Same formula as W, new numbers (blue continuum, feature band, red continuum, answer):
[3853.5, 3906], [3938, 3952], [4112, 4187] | -0.08 mag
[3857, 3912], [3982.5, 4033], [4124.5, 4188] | -0.04 mag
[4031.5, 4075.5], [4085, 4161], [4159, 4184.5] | 0.03 mag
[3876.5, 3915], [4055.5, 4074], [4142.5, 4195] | -0.07 mag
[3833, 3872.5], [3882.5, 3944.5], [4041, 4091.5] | 0.08 mag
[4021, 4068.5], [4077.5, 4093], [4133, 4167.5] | -0.04 mag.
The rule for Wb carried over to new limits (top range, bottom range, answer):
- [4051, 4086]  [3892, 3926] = 1.32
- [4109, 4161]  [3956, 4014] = 1.17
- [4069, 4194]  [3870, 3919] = 1.43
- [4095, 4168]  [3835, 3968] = 1.35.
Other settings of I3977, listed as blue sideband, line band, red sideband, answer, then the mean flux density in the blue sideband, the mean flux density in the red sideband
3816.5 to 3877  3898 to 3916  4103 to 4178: 0.6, 7.71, 9.72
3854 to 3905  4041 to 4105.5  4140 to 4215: -3.6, 7.58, 9.79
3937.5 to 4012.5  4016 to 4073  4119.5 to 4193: 0.5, 8.78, 9.81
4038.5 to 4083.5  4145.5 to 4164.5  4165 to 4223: 0.8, 9.51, 9.83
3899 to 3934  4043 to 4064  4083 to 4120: -1.9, 8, 9.34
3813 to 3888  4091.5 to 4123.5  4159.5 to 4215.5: 0.5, 7.7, 9.88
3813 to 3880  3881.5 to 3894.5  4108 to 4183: 1.6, 7.69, 9.71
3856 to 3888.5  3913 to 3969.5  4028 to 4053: 0.3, 7.88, 9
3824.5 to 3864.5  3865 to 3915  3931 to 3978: 2.5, 7.66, 8.46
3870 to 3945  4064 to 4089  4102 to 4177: -0.7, 7.76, 9.72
